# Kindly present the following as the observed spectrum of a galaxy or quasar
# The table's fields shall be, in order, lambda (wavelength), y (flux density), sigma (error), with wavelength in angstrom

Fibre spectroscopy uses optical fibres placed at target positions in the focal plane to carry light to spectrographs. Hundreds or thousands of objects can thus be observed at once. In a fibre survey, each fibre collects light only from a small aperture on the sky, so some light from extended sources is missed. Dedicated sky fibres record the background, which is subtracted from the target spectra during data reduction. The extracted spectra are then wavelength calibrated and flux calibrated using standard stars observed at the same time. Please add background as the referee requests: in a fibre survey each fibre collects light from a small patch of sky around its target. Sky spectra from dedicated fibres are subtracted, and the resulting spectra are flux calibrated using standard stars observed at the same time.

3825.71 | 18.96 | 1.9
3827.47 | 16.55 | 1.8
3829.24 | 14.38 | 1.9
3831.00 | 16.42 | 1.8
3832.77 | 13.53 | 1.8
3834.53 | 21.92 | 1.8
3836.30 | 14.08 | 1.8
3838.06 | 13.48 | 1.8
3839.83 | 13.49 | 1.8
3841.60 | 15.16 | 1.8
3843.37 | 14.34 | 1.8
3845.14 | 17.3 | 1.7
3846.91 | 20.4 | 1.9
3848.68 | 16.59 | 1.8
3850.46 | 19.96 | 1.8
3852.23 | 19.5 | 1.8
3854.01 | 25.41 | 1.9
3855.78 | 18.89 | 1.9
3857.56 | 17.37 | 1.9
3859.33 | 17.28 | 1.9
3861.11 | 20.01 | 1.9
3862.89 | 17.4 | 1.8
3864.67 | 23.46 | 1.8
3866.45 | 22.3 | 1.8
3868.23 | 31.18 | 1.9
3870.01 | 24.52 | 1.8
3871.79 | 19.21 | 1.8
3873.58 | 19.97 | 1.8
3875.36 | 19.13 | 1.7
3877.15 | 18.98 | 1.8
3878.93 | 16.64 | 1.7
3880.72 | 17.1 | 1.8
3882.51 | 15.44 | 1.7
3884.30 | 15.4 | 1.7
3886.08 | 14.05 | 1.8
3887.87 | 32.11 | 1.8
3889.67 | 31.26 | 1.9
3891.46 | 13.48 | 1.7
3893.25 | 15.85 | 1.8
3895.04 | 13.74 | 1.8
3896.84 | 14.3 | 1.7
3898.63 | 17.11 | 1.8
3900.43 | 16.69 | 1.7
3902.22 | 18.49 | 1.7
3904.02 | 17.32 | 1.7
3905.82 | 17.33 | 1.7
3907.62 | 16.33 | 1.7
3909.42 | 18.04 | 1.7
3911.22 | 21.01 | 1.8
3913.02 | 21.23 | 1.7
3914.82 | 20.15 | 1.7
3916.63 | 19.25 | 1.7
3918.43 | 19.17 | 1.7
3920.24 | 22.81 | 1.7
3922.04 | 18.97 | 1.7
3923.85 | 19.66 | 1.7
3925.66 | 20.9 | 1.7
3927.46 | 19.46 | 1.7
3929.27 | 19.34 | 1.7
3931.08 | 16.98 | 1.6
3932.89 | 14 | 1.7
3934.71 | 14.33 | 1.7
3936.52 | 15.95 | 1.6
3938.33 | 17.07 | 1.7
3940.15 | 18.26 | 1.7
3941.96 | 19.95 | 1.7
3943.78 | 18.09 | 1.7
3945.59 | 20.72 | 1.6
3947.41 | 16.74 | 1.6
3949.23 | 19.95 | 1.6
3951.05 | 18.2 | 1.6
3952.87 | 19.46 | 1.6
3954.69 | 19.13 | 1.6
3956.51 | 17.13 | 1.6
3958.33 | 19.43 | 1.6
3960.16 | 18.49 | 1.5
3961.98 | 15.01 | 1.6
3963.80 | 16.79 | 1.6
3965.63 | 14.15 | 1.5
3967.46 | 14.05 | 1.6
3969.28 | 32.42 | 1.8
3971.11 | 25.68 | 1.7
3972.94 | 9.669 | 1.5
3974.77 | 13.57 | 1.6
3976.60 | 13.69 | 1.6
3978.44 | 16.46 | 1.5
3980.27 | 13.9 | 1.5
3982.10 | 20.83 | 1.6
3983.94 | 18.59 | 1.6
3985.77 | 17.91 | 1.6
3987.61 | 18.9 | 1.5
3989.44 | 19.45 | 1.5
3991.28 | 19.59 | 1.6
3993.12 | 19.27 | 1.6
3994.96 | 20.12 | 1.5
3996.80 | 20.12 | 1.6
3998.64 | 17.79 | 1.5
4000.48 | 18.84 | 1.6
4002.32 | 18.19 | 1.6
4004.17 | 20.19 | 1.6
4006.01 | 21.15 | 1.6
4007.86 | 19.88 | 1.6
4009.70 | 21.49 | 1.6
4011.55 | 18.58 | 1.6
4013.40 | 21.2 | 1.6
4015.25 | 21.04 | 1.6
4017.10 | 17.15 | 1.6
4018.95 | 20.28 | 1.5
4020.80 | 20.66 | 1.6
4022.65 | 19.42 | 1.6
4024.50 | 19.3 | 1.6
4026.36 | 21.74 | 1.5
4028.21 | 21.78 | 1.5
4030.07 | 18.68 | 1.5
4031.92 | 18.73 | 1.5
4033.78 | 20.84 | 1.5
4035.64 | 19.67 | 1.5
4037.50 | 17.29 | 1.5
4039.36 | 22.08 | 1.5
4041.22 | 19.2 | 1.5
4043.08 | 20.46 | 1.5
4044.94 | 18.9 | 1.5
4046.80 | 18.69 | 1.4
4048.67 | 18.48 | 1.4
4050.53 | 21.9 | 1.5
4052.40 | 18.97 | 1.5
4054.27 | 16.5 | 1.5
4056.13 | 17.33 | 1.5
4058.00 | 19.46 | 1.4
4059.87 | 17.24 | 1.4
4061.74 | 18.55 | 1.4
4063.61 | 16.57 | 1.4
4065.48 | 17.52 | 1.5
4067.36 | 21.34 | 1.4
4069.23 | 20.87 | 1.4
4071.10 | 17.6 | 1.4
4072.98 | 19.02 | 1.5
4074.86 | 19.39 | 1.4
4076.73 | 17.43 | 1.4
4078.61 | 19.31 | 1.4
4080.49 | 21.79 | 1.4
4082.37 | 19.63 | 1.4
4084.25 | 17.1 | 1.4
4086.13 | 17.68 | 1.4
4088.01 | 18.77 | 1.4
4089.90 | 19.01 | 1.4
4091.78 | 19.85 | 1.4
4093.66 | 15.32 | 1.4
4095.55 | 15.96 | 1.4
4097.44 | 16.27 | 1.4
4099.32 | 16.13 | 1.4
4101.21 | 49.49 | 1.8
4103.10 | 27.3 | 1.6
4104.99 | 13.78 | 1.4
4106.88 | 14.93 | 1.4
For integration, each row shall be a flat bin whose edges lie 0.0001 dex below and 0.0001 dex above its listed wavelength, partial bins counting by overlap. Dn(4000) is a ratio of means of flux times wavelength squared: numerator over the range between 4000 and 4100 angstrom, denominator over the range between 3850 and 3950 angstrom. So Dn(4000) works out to 1.1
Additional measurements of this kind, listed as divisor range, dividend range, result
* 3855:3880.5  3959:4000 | 0.94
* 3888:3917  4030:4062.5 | 1.10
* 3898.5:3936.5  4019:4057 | 1.12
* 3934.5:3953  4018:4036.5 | 1.16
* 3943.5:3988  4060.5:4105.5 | 1.17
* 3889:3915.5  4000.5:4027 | 1.17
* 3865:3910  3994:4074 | 1.10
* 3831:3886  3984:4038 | 1.14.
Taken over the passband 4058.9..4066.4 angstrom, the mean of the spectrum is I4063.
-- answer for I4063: 17.5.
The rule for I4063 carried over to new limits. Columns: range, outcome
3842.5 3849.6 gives 17.2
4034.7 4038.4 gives 18.5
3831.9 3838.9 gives 15.8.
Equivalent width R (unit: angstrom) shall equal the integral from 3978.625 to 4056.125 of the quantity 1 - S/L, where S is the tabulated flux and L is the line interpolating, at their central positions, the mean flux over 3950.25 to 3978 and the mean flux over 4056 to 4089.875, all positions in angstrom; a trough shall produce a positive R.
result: -4.9 angstrom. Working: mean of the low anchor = 17.8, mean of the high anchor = 18.7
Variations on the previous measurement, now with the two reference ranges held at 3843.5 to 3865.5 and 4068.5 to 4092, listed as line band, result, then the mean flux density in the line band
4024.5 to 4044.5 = -1.0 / 20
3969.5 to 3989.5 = 1.6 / 17.6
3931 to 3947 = 1.6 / 17.3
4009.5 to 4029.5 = -1.2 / 20.2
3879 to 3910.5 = 2.2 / 17.9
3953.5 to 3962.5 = 0.5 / 18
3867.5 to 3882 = -1.0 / 20.6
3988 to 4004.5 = -0.1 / 19.2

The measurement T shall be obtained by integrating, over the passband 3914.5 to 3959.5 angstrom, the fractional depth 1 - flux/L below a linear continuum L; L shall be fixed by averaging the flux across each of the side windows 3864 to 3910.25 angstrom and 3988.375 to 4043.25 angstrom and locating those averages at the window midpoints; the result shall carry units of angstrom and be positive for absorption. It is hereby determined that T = 1.9 angstrom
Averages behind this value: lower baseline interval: 19.2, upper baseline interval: 19.8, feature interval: 18.6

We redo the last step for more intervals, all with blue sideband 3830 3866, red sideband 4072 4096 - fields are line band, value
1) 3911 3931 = -2.2 angstrom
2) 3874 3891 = -1.8 angstrom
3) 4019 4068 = -2.3 angstrom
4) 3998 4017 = -1.5 angstrom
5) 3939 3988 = 0.4 angstrom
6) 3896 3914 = 0.2 angstrom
